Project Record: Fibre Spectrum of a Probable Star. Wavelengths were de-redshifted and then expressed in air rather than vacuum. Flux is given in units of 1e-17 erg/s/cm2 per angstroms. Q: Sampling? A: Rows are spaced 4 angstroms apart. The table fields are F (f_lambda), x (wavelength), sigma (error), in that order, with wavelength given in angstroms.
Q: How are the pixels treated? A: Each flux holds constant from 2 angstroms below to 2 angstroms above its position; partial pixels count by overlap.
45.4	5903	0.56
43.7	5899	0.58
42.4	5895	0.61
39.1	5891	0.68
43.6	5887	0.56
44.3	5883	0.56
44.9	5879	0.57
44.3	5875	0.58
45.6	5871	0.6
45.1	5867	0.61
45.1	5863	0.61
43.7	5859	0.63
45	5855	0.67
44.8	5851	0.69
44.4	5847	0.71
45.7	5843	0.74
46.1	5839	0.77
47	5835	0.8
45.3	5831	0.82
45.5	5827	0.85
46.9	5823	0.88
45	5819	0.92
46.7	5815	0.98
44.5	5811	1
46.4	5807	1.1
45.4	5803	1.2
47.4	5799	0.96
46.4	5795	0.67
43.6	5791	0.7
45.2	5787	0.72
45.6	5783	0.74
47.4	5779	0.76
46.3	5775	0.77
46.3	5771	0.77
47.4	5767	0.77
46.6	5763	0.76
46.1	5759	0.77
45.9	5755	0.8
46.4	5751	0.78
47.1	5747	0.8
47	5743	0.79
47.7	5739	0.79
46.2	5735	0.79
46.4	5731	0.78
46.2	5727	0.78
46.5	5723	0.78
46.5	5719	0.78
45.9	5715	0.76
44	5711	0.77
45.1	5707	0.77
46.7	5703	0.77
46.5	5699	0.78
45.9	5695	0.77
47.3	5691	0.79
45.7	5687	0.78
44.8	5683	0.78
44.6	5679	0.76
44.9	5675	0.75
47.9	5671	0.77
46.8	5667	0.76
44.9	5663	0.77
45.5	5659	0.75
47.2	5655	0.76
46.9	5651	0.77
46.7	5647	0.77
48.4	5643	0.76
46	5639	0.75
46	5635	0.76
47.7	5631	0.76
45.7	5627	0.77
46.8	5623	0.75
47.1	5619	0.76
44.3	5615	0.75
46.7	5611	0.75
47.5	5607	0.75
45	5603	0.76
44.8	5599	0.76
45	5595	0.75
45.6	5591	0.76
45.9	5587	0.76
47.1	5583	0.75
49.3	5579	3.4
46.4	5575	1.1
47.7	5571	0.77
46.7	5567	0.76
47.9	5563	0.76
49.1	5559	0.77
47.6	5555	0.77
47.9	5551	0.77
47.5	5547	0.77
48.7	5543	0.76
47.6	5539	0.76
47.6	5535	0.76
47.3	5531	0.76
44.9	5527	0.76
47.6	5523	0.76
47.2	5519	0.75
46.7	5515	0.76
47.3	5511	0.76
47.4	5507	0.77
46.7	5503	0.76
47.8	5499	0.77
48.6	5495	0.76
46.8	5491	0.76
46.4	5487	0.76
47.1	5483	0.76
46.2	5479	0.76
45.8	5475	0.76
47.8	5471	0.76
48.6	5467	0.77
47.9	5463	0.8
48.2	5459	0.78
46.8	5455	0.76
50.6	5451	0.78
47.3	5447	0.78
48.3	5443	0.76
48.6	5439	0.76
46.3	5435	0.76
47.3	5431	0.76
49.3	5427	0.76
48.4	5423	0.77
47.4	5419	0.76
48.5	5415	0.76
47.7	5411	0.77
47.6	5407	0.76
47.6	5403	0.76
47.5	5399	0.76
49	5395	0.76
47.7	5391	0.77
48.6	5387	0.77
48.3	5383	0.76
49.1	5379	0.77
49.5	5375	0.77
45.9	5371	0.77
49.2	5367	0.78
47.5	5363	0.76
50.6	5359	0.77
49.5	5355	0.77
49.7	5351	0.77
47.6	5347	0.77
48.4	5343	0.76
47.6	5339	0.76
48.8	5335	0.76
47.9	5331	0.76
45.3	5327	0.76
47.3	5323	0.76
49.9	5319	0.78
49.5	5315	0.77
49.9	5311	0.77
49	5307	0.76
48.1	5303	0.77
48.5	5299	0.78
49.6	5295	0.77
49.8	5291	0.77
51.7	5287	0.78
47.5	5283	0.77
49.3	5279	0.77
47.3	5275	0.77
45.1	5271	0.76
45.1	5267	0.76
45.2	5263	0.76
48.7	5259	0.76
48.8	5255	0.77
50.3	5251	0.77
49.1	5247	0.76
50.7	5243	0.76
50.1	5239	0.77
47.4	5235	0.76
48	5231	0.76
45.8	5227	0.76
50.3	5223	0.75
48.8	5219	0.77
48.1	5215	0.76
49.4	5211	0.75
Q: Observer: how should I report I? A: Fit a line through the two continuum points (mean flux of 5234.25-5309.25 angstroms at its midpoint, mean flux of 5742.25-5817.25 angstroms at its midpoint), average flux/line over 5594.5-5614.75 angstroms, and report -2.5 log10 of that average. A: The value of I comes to 0.029 mag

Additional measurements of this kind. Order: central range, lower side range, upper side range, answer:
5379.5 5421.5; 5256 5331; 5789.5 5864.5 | -0.01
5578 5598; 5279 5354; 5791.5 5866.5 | 0.02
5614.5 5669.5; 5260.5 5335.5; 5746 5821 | 0.00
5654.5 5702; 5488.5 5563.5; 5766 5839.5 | 0.02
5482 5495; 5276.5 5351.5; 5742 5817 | 0.02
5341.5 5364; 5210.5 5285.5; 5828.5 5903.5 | -0.03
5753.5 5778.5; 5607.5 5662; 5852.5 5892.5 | -0.03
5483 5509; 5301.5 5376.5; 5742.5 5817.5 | 0.01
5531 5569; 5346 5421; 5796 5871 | -0.01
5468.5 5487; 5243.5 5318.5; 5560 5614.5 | 0.01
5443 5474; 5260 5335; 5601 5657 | -0.02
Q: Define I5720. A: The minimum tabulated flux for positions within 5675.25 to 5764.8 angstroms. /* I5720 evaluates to 44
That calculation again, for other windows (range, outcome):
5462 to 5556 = 44.9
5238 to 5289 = 45.1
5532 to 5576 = 46.4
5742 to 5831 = 43.6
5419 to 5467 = 46.3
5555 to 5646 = 44.3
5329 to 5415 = 45.9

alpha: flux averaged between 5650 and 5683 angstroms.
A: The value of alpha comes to 46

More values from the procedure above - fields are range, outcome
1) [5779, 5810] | 45.8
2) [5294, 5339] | 48.5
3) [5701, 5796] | 46.2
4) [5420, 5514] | 47.6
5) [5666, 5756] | 46.2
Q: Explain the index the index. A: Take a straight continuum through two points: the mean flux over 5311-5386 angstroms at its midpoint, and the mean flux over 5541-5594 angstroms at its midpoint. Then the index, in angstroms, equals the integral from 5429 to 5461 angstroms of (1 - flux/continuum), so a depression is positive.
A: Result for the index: 0.1 angstroms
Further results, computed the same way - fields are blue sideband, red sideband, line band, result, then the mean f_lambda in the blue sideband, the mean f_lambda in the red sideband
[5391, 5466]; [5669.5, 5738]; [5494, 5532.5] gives 0.2 angstroms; 48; 46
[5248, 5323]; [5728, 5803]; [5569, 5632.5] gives 0.9 angstroms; 48.5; 46.4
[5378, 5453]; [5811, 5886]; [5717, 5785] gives -1.0 angstroms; 48.2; 45.3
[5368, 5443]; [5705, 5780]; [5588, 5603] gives 0.6 angstroms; 48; 46.4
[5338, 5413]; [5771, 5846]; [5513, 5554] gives 0.1 angstroms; 48.4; 45.9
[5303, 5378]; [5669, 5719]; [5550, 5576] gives -0.5 angstroms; 48.5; 45.8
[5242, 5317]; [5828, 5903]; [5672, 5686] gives 0.2 angstroms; 48.6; 44.5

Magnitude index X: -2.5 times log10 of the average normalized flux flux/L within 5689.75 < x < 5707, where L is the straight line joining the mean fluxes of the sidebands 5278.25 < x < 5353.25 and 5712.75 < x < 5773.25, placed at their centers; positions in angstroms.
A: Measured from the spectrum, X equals 0.01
